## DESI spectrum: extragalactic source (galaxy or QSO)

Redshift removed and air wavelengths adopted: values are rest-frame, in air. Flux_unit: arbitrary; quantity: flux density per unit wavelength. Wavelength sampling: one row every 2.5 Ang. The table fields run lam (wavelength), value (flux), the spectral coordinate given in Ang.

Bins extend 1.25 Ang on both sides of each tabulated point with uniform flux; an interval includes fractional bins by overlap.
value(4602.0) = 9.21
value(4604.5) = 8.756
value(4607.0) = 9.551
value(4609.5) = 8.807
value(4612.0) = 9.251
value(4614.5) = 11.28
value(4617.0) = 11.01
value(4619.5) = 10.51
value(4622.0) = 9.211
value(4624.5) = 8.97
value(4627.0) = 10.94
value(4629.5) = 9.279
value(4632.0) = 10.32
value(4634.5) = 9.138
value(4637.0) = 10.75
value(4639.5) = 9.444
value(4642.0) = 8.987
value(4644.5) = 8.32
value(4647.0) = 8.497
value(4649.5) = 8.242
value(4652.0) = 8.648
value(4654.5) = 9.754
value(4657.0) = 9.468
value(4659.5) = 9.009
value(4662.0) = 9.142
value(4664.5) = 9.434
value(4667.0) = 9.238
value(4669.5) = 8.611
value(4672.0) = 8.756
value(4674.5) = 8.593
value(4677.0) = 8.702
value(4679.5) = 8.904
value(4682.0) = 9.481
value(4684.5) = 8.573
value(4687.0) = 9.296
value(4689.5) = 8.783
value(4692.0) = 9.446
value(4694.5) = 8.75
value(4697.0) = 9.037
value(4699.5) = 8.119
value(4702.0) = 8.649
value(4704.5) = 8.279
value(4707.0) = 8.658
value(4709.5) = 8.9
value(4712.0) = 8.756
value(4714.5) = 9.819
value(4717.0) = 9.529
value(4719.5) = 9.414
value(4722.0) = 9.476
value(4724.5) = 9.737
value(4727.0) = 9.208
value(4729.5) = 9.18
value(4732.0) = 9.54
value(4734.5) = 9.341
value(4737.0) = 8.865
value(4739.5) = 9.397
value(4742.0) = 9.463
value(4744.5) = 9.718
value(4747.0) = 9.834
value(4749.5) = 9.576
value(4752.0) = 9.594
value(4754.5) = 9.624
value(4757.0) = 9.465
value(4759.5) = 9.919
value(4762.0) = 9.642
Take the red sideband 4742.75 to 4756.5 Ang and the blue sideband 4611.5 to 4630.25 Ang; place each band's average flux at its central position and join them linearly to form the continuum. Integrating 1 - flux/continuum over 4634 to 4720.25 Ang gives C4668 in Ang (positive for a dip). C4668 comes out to 7.9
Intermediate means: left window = 10.1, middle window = 9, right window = 9.65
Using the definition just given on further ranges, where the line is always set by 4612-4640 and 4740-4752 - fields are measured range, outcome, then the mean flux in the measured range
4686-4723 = 3.0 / 8.99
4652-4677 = 2.1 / 9.07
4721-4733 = 0.3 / 9.42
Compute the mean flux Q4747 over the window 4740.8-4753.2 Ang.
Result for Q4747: 9.64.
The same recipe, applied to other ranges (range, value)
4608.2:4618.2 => 10.1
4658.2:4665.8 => 9.2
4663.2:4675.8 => 8.93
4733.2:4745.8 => 9.36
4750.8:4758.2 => 9.56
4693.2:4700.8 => 8.64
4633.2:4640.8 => 9.78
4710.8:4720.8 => 9.38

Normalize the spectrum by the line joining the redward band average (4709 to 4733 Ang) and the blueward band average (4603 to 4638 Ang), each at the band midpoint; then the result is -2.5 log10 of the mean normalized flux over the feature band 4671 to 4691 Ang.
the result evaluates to 0.08 mag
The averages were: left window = 9.83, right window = 9.37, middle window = 8.89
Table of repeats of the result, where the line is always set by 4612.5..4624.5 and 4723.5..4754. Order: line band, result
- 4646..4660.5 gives 0.125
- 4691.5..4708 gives 0.124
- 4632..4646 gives 0.081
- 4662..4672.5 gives 0.102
